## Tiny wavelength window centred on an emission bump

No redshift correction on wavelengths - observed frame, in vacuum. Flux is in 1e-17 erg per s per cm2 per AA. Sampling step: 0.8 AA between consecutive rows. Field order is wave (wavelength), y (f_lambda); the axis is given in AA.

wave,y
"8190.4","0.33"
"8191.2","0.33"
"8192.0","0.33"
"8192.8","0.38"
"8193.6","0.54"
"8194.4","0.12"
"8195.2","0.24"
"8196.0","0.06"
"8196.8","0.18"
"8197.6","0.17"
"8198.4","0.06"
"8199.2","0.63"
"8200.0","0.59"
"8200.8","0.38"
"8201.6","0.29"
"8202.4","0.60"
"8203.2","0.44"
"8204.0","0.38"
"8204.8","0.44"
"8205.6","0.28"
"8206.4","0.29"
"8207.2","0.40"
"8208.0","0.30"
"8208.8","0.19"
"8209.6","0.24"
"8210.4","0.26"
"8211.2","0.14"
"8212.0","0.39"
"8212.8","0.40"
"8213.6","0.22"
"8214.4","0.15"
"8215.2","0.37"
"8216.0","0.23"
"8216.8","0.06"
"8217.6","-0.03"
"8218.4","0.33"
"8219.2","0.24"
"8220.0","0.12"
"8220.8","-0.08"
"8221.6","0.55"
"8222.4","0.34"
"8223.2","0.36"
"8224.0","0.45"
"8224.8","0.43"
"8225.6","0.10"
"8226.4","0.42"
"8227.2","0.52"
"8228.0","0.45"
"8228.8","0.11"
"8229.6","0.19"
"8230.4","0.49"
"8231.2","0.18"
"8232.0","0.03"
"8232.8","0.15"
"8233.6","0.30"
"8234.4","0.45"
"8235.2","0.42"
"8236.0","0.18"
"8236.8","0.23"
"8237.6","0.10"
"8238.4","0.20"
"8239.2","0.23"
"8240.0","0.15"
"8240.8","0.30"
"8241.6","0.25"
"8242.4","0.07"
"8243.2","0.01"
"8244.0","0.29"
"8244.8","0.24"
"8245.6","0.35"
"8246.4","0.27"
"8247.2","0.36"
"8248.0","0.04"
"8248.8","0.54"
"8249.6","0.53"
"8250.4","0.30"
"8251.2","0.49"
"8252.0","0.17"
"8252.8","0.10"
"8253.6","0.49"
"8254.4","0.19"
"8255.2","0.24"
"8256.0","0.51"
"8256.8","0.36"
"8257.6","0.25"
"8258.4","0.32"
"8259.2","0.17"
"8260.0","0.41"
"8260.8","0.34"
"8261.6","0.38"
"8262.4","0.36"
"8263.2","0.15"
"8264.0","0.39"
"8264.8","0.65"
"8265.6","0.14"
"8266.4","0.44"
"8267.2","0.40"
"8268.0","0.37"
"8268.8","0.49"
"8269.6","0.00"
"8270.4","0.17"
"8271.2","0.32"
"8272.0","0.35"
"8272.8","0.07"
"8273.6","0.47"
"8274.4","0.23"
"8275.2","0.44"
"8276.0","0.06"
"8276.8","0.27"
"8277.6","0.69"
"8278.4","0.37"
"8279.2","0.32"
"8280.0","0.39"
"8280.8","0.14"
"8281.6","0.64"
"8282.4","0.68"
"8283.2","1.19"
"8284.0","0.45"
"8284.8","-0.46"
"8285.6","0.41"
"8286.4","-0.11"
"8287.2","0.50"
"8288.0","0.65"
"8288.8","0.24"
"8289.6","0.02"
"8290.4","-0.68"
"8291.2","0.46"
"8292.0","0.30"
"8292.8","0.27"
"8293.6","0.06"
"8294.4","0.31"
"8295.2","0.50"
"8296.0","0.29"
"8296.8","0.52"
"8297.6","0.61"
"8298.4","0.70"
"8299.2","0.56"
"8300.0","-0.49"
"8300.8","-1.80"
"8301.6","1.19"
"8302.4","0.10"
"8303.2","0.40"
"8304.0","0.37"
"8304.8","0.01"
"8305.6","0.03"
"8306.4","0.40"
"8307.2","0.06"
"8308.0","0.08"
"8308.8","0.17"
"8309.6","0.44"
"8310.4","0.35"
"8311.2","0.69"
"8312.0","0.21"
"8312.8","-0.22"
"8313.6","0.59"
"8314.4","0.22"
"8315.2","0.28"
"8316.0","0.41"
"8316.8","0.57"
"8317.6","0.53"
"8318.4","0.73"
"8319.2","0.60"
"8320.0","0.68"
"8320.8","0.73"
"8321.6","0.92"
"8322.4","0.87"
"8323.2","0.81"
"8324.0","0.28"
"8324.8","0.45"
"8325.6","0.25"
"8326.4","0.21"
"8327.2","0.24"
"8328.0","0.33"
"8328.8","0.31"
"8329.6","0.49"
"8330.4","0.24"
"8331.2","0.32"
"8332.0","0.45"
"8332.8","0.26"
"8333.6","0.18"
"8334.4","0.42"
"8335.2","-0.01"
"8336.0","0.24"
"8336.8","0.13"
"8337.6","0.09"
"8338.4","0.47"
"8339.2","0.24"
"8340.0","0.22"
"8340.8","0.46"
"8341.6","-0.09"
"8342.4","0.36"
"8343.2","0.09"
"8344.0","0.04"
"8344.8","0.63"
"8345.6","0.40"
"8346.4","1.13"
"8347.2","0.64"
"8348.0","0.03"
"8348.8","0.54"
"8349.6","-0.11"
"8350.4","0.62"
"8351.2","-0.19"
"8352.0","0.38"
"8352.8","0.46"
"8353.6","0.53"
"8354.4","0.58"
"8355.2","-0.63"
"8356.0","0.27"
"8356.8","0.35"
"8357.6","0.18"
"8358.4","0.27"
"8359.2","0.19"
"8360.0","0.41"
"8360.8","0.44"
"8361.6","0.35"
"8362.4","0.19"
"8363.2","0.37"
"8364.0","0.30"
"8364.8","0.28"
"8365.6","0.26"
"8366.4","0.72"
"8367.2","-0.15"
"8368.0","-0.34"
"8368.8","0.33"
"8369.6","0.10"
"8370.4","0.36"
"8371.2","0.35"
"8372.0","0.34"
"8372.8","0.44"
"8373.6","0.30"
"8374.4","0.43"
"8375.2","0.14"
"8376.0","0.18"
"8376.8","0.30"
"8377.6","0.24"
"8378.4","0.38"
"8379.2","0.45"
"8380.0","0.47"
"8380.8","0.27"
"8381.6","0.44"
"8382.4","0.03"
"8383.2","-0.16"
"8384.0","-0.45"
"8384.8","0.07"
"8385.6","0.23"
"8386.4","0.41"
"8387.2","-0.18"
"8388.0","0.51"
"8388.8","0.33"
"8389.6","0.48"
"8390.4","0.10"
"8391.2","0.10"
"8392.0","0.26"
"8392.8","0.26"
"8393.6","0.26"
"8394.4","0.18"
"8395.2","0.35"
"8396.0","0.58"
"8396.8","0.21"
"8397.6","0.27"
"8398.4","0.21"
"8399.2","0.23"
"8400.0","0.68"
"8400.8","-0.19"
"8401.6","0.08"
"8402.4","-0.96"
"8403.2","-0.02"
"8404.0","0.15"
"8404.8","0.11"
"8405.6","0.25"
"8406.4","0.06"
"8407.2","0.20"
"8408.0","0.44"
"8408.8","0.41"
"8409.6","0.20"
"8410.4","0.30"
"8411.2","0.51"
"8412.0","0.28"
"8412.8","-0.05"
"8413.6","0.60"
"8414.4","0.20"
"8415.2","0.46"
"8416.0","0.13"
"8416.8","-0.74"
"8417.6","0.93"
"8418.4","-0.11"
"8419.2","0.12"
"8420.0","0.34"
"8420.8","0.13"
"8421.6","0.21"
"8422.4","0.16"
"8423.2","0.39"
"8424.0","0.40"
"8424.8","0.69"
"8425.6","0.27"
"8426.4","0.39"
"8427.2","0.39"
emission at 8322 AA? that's Hgamma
